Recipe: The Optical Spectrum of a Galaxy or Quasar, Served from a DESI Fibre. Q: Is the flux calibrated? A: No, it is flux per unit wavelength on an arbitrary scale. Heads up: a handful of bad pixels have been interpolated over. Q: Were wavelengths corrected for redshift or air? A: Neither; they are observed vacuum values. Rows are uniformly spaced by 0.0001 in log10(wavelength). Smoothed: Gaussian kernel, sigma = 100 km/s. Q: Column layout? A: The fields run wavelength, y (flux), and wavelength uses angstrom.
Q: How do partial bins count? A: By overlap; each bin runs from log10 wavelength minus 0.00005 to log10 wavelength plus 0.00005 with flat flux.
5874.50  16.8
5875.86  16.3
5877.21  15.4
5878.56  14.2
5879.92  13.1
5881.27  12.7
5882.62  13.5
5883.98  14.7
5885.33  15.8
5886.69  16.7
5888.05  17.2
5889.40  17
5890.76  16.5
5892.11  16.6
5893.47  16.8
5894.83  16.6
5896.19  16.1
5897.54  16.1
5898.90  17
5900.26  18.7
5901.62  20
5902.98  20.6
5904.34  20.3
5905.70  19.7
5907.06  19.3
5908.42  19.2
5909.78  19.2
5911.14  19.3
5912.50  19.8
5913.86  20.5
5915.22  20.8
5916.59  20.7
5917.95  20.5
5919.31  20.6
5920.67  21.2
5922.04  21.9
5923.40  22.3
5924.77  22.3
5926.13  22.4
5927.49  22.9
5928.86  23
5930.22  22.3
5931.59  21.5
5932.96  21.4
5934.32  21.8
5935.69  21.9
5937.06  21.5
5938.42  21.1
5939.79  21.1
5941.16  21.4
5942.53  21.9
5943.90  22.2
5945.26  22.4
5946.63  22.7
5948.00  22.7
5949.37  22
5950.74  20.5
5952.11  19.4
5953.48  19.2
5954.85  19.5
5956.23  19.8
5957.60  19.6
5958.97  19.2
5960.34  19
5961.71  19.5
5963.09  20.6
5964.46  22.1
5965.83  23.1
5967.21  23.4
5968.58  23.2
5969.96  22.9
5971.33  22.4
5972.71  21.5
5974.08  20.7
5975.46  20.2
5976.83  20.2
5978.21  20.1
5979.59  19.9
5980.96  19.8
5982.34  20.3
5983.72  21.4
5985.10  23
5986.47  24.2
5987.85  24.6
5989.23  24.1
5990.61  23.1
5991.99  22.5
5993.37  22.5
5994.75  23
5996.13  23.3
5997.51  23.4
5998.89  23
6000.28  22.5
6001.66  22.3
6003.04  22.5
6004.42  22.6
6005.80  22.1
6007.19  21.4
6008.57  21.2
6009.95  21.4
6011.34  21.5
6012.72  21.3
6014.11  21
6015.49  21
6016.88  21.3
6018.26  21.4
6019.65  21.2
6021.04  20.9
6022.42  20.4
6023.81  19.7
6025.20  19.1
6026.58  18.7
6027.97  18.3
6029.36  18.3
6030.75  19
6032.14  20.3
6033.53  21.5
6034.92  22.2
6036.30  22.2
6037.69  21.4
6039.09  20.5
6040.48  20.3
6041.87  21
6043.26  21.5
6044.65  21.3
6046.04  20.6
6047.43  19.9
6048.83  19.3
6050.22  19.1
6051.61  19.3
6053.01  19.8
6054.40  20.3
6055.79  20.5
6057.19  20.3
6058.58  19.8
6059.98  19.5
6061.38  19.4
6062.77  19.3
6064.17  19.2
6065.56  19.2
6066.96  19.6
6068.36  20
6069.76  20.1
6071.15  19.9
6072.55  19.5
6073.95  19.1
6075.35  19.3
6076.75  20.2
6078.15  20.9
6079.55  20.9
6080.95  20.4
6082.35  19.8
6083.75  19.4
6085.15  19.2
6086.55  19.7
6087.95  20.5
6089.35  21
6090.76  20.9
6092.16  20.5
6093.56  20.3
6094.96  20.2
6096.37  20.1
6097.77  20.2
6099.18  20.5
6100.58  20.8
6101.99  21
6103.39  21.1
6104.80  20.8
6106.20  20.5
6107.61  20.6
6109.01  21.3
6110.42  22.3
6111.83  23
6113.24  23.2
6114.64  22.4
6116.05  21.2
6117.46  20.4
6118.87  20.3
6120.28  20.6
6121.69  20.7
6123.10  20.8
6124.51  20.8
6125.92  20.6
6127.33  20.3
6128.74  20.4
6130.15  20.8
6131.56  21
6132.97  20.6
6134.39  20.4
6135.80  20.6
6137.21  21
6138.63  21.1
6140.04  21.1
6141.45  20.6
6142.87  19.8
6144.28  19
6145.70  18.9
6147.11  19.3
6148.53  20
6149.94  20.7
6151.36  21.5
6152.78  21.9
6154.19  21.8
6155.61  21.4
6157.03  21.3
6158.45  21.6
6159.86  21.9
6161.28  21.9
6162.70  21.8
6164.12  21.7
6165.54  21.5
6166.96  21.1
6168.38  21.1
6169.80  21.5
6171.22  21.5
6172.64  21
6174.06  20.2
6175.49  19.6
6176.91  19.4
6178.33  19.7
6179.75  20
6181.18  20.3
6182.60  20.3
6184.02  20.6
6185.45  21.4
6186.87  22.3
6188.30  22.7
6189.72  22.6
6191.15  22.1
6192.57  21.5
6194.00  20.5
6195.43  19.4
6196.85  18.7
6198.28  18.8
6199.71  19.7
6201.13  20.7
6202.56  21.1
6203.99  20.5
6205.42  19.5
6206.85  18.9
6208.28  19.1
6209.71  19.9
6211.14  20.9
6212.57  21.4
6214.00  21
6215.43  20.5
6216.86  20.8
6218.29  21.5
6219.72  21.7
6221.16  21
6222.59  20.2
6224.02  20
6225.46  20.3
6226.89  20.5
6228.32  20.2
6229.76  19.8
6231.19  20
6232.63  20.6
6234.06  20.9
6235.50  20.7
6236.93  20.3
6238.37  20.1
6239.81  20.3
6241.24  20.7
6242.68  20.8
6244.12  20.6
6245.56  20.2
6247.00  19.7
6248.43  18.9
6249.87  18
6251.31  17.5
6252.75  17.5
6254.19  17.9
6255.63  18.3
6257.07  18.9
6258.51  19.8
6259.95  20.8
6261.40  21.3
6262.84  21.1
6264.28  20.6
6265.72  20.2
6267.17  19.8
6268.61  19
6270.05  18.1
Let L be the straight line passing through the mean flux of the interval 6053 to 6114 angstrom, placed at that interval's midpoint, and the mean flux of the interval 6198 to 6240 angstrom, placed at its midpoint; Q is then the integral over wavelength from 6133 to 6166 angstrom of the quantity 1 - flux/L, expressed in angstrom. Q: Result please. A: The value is -0.87 angstrom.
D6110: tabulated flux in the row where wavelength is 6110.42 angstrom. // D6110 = 22.3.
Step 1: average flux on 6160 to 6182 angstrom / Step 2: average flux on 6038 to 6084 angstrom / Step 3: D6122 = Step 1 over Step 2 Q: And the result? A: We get 1.0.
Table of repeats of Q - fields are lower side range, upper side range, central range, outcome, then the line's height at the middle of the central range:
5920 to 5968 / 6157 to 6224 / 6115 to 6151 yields 0.8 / 20.9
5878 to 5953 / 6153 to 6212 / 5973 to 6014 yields -4.3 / 19.9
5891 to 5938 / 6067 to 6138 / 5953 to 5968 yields -0.2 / 20.2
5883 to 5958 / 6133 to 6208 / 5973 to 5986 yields -0.4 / 20.1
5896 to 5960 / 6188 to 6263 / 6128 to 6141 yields -0.3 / 20.3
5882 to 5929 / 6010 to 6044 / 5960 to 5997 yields -3.6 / 20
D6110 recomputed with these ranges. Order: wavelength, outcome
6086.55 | 19.7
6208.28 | 19.1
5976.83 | 20.2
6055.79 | 20.5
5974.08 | 20.7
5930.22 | 22.3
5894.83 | 16.6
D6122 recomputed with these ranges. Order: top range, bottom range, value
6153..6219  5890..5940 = 1.04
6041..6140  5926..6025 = 0.95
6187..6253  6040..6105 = 1.01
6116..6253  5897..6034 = 0.97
